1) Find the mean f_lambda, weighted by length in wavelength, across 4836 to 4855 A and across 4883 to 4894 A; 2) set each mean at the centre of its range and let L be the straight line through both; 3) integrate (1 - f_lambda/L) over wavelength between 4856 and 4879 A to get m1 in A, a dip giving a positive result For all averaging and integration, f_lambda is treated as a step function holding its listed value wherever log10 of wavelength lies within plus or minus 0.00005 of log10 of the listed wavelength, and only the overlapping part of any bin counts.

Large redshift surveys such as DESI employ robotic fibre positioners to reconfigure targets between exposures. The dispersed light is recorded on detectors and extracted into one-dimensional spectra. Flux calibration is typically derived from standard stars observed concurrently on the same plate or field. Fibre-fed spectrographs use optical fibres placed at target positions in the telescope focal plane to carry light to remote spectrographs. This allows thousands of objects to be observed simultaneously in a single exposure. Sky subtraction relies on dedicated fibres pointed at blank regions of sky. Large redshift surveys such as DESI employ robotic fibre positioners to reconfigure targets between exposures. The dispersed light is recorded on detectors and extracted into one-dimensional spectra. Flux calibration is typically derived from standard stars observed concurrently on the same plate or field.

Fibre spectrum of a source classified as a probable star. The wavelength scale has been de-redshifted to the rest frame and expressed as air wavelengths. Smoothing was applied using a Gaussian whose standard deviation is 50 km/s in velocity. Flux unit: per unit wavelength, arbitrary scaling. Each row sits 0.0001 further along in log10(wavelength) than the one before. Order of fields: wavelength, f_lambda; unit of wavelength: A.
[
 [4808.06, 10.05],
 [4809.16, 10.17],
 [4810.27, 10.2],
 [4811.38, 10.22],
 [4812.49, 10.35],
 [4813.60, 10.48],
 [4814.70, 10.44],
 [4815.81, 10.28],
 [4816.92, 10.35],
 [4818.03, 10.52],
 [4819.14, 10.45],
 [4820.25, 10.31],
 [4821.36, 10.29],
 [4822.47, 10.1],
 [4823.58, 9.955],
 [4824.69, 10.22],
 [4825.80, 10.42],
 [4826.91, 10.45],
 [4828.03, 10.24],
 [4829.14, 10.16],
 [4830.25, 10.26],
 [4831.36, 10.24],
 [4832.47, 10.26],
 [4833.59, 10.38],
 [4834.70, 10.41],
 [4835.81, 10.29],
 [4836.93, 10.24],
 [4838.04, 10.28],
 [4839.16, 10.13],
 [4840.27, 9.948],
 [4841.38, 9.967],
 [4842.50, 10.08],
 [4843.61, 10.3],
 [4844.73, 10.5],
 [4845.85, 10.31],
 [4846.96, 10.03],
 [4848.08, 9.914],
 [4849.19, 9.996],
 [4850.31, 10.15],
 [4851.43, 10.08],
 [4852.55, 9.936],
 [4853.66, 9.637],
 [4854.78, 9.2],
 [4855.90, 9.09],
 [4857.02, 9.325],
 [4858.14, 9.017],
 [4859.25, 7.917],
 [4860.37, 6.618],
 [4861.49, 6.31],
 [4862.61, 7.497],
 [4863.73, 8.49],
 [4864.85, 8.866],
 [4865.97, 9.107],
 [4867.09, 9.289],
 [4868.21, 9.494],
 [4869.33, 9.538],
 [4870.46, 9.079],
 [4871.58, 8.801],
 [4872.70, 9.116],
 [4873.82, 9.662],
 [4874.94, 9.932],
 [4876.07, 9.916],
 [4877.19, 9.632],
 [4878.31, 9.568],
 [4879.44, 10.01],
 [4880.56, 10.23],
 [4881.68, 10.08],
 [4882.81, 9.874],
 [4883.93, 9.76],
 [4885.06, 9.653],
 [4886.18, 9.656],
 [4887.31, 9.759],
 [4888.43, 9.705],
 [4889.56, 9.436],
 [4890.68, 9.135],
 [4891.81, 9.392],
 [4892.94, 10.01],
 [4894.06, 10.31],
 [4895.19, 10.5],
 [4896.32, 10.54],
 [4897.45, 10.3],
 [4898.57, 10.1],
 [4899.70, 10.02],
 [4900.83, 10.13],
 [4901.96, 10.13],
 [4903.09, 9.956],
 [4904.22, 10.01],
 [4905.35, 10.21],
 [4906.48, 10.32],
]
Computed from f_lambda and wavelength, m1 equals 2.3 A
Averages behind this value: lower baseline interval 10.1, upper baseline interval 9.66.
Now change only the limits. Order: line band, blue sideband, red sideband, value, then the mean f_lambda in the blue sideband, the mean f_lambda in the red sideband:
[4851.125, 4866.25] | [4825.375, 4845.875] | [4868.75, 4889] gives 2.0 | 10.2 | 9.66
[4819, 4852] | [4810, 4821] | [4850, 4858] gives -0.9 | 10.4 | 9.58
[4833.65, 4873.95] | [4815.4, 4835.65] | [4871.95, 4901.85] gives 2.7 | 10.3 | 9.86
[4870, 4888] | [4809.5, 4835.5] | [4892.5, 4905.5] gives 1.0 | 10.3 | 10.2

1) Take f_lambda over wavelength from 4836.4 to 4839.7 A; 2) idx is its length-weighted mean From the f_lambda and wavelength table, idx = 10.2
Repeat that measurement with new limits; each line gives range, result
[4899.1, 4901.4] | 10.1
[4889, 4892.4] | 9.32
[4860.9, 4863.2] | 6.92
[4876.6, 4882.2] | 9.92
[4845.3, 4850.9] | 10.1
